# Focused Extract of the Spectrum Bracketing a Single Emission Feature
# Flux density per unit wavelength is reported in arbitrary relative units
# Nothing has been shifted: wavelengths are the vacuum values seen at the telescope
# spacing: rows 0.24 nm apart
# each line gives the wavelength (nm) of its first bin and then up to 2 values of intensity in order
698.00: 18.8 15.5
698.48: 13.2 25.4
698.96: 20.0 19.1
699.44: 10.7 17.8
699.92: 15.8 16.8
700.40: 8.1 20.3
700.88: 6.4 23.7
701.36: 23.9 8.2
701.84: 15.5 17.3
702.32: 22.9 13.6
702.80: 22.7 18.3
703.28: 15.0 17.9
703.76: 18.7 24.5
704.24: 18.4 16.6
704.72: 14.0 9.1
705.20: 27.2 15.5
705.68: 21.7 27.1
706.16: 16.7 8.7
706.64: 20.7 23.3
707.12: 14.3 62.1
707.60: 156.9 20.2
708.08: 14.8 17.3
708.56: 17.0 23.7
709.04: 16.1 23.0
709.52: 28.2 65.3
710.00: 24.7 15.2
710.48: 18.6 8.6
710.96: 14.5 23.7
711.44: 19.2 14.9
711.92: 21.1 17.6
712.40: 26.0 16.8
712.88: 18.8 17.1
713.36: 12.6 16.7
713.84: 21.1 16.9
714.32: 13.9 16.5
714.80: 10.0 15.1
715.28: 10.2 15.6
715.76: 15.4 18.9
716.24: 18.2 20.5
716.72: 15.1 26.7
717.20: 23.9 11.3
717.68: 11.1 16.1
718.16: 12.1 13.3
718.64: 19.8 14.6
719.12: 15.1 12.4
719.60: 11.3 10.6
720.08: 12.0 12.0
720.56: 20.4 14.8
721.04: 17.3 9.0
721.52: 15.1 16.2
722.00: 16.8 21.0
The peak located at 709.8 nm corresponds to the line [N II]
